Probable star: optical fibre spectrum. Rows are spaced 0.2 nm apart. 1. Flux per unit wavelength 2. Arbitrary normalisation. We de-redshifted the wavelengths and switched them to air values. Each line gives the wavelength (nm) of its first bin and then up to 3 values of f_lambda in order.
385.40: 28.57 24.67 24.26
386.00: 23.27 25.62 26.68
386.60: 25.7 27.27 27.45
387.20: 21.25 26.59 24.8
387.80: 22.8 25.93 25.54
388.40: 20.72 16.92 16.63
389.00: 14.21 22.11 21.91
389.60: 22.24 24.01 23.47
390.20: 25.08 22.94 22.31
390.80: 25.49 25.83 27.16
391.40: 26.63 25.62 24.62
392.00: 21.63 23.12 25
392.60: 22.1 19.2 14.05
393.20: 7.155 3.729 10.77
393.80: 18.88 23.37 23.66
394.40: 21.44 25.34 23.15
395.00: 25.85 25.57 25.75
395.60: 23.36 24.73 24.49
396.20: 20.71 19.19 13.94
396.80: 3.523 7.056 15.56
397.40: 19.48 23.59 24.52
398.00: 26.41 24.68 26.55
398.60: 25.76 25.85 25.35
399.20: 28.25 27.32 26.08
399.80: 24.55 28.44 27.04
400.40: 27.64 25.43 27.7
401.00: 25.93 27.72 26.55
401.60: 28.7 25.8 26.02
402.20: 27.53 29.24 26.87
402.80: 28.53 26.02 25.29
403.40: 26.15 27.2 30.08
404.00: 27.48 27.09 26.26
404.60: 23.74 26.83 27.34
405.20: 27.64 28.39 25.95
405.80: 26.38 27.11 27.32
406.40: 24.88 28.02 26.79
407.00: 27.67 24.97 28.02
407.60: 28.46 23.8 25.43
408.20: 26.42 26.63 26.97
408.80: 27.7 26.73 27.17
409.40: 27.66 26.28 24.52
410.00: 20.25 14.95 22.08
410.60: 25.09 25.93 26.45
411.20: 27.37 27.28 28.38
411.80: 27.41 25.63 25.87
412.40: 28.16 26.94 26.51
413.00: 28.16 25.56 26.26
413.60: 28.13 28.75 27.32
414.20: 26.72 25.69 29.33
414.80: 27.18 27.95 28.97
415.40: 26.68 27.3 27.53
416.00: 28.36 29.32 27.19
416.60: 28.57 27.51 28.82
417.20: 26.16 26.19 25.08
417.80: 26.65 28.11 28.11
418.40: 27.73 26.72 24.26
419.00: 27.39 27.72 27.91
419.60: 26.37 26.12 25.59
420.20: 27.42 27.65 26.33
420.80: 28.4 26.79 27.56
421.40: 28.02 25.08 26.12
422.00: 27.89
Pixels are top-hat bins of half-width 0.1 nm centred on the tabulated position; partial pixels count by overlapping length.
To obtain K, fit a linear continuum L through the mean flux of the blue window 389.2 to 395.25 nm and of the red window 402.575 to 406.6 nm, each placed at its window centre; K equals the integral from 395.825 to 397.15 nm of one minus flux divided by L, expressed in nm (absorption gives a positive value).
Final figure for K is 0.45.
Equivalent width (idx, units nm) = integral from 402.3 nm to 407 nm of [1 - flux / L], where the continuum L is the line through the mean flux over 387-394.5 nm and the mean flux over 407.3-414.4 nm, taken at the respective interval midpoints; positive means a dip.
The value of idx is -0.44 nm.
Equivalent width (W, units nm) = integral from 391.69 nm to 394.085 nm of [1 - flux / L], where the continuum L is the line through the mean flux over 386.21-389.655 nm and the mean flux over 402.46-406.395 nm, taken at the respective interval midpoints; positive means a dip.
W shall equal 0.63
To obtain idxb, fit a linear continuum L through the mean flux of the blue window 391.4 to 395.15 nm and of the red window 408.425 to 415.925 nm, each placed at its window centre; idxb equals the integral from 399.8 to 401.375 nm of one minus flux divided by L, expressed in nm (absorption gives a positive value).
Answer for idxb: -0.30 nm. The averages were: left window 20.2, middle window 26.9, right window 26.4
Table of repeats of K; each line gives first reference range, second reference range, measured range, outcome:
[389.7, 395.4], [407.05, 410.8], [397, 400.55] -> -0.23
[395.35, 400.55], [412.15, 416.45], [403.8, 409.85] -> -0.35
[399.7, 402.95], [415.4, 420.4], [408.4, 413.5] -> 0.25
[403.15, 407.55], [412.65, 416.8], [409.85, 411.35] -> 0.22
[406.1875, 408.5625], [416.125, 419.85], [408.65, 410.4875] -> 0.17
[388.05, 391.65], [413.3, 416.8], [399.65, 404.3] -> -0.36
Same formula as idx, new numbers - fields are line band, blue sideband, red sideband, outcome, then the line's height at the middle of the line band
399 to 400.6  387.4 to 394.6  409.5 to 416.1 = -0.240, 23.3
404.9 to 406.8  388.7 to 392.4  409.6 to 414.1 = -0.149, 25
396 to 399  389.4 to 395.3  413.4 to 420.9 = 0.366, 22.9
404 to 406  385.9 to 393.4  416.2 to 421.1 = -0.141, 24.9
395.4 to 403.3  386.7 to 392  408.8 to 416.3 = 0.197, 24.7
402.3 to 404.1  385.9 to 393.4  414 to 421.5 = -0.189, 24.8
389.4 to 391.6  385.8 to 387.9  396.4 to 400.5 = -0.016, 24.3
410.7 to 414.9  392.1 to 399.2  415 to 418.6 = -0.144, 26.2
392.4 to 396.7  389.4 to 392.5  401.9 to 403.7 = 0.885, 25.1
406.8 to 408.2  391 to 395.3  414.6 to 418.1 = -0.077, 25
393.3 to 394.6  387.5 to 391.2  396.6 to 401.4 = 0.305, 23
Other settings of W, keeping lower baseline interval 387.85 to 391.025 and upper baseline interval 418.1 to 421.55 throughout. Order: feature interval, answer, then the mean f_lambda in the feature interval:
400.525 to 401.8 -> -0.155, 26.9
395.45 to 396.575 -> 0.054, 22.1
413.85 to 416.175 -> -0.121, 27.6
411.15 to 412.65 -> -0.080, 27.1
